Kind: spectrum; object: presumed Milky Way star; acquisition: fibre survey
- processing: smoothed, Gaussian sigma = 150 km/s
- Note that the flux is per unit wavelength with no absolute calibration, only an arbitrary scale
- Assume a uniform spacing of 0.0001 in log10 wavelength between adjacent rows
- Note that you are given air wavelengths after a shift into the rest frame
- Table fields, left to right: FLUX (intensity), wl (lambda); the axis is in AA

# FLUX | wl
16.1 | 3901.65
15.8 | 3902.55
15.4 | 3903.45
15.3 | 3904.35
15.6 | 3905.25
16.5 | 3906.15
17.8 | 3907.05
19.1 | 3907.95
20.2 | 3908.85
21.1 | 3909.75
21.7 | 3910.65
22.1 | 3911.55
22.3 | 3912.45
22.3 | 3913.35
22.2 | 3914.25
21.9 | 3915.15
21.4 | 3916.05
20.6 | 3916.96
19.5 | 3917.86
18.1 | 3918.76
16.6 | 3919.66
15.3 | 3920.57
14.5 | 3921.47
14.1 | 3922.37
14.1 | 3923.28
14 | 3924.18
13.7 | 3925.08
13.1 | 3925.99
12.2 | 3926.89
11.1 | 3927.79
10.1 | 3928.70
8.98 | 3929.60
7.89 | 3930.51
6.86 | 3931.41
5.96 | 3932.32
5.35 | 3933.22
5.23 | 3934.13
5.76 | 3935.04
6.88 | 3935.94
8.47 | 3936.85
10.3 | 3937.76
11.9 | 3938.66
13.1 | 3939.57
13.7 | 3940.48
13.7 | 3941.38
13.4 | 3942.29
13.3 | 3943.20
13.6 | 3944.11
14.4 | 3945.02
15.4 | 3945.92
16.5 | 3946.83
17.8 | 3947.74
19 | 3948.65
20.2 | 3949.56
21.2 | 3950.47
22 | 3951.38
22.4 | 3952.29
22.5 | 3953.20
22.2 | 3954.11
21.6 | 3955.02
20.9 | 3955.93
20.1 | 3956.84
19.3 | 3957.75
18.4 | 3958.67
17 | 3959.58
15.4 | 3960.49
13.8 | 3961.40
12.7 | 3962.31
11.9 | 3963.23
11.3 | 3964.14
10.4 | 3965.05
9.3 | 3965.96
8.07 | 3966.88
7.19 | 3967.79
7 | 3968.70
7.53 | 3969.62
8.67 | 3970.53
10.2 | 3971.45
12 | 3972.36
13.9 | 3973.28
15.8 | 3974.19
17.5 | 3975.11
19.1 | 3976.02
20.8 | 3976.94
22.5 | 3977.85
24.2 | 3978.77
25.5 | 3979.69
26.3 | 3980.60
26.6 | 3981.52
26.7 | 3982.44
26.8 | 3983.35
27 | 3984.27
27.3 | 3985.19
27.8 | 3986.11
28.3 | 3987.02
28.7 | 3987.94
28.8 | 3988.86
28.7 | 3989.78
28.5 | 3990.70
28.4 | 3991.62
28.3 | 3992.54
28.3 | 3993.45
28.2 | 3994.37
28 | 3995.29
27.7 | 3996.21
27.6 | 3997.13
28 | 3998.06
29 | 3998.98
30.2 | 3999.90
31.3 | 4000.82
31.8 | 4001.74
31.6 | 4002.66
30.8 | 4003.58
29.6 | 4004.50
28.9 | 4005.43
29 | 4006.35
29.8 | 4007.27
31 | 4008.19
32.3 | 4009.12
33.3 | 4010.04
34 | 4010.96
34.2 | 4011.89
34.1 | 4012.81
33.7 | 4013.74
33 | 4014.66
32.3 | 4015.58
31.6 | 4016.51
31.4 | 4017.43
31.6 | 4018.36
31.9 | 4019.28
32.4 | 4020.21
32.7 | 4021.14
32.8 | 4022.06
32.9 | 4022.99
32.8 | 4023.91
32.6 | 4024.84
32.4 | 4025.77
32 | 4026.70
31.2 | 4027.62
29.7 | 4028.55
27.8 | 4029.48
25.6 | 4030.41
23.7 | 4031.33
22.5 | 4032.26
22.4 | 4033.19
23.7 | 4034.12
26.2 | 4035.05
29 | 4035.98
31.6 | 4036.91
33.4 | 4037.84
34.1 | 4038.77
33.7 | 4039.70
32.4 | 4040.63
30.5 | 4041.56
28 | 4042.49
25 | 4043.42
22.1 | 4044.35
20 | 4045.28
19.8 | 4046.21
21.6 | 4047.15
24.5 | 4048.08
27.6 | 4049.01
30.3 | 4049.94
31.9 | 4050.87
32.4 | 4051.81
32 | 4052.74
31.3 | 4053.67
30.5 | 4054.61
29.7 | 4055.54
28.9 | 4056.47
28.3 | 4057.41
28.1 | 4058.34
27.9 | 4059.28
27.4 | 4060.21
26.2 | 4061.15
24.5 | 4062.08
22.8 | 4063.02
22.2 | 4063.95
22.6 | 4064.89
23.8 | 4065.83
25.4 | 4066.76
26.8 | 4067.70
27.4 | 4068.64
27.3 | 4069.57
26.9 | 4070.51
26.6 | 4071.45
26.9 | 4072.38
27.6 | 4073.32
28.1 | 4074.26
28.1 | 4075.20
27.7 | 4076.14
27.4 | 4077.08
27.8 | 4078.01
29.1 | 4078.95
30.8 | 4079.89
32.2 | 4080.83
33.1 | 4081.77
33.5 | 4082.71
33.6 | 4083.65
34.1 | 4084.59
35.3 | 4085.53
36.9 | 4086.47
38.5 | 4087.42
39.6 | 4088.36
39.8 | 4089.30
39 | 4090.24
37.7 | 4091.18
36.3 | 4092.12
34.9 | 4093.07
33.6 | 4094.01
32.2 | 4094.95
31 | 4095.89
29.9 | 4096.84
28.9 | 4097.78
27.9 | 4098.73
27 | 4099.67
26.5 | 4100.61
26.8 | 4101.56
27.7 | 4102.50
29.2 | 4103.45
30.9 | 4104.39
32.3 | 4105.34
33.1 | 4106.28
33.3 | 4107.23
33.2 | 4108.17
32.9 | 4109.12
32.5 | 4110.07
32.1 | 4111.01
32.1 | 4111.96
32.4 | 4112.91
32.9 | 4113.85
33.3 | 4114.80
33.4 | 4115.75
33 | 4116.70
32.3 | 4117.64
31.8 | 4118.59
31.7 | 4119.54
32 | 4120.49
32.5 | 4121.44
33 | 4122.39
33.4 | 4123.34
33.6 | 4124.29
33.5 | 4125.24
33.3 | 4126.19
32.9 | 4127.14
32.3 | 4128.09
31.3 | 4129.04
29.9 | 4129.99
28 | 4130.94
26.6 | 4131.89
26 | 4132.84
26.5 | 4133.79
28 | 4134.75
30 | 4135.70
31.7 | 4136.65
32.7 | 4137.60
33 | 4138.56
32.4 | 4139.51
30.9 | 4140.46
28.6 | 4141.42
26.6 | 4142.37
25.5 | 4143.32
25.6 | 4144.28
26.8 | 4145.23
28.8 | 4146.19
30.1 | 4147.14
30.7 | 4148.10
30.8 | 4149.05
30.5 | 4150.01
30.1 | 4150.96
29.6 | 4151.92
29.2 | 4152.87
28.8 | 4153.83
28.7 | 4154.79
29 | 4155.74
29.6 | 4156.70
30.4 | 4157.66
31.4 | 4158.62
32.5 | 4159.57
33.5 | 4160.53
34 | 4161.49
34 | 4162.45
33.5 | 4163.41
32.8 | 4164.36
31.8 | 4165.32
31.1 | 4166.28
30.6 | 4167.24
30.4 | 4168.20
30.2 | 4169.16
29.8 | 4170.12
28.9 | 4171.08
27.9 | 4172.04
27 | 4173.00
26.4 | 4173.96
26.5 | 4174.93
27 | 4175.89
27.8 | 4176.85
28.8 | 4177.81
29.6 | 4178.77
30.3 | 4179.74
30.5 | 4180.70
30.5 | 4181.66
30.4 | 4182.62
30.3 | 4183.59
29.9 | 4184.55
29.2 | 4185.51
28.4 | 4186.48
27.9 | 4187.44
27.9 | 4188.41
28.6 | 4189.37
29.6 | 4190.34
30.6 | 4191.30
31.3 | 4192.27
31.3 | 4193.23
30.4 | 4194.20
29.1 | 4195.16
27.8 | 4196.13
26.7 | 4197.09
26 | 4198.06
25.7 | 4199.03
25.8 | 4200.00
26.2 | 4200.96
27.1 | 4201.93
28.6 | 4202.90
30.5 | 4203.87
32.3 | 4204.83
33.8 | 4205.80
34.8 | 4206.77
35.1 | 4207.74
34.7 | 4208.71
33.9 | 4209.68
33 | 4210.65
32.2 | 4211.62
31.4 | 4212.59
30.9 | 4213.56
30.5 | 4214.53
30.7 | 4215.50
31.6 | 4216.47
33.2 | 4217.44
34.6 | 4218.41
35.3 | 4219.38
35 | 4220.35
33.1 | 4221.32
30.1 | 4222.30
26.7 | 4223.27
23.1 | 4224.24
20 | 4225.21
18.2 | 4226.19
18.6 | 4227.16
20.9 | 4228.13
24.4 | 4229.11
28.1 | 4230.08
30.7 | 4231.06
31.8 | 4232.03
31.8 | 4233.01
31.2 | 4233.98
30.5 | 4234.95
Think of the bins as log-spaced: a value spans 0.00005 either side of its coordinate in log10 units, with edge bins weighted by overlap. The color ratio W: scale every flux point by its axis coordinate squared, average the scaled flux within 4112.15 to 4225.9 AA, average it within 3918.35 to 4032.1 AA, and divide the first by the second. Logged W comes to 1.5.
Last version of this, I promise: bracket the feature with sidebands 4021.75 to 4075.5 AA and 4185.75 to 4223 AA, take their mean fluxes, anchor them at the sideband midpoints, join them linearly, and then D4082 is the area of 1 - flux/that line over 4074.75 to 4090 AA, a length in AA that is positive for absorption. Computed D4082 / -2.5 AA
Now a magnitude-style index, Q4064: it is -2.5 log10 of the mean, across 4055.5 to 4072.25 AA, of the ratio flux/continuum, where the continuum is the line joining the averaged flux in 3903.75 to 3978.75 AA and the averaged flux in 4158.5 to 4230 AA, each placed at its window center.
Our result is -0.18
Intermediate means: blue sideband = 15.1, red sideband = 29.6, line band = 26.2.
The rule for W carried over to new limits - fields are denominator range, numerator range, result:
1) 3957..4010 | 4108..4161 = 1.46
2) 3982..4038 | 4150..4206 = 1.08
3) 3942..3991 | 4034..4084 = 1.57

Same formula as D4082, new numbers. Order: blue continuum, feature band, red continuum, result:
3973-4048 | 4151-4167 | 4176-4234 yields -1.1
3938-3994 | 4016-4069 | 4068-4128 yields -4.4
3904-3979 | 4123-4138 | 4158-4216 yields -2.2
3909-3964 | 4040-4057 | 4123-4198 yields -3.8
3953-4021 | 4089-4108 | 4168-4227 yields -3.4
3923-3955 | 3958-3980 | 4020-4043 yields 5.5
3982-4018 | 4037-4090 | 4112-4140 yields 2.9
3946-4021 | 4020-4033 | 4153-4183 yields -2.4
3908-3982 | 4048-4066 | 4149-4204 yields -4.5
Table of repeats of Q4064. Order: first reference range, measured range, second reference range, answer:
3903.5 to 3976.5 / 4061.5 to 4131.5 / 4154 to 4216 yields -0.25 mag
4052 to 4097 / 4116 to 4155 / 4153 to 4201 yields -0.02 mag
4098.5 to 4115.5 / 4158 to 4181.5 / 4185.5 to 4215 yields 0.00 mag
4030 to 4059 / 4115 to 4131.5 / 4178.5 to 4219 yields -0.11 mag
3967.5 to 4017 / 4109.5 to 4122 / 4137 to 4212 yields -0.14 mag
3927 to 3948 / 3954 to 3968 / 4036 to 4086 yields -0.07 mag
